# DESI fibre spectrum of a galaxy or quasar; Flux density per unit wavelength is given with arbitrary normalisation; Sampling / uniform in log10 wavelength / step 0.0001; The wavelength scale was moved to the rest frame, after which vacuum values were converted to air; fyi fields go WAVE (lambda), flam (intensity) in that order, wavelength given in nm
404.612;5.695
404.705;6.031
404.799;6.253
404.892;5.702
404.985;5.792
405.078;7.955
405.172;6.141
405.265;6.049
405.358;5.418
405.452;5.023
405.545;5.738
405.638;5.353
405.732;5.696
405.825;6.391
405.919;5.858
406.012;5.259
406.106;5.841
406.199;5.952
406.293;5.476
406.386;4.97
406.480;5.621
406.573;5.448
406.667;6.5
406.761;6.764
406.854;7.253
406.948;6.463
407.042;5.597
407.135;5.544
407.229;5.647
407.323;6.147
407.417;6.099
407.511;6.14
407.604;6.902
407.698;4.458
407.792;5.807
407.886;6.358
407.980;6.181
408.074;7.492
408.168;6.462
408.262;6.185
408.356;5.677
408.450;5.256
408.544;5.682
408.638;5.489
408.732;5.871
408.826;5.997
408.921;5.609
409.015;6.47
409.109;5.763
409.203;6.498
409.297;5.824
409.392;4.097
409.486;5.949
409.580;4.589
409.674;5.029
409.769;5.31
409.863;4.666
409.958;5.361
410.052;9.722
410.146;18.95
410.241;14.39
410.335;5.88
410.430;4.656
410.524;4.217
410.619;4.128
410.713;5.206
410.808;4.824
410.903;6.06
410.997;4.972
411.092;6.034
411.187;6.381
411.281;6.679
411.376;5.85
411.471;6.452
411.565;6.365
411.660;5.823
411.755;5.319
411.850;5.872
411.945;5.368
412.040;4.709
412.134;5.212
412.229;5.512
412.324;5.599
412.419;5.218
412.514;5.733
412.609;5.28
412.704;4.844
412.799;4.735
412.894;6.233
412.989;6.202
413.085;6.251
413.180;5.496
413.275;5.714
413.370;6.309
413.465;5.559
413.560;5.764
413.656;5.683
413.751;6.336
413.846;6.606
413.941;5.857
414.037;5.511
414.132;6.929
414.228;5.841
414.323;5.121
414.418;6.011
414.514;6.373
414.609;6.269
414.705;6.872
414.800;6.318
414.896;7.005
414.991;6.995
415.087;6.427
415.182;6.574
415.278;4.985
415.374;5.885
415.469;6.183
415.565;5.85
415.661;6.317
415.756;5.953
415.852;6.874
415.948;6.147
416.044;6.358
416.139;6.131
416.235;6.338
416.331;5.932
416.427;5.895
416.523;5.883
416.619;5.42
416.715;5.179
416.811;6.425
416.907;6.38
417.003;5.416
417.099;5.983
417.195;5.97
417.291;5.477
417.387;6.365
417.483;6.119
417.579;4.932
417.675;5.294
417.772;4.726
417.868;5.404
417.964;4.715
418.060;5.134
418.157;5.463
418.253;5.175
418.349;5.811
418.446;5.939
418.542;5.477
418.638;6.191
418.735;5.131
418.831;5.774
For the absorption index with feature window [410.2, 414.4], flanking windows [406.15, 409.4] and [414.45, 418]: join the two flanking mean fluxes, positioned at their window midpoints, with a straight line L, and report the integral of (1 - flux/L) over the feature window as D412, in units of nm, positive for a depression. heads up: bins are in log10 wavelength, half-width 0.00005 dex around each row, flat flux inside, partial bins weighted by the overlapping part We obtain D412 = 0.10 nm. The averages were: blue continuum 5.96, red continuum 5.99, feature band 5.82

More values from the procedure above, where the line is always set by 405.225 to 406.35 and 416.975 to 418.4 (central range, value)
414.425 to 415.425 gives -0.15 nm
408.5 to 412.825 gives -0.36 nm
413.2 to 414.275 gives -0.09 nm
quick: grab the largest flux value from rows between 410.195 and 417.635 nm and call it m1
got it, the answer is 14.39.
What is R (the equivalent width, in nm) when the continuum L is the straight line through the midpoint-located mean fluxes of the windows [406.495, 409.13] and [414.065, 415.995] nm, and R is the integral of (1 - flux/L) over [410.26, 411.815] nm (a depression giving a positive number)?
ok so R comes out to 0.11 nm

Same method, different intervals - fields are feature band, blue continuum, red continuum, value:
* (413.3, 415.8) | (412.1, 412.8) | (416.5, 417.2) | -0.263 nm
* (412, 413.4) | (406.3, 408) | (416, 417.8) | 0.084 nm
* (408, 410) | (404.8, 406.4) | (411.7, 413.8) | 0.011 nm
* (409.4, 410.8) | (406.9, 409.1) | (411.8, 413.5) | -0.262 nm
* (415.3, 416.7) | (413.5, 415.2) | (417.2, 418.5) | -0.042 nm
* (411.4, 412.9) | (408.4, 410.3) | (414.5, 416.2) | 0.246 nm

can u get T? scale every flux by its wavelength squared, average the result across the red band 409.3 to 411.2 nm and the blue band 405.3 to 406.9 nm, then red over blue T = 1.1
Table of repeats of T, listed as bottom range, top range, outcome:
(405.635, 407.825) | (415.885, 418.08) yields 1.02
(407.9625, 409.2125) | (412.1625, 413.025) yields 0.93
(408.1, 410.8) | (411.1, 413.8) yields 0.91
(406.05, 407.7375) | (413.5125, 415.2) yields 1.09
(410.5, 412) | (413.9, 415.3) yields 1.13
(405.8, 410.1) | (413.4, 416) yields 1.08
